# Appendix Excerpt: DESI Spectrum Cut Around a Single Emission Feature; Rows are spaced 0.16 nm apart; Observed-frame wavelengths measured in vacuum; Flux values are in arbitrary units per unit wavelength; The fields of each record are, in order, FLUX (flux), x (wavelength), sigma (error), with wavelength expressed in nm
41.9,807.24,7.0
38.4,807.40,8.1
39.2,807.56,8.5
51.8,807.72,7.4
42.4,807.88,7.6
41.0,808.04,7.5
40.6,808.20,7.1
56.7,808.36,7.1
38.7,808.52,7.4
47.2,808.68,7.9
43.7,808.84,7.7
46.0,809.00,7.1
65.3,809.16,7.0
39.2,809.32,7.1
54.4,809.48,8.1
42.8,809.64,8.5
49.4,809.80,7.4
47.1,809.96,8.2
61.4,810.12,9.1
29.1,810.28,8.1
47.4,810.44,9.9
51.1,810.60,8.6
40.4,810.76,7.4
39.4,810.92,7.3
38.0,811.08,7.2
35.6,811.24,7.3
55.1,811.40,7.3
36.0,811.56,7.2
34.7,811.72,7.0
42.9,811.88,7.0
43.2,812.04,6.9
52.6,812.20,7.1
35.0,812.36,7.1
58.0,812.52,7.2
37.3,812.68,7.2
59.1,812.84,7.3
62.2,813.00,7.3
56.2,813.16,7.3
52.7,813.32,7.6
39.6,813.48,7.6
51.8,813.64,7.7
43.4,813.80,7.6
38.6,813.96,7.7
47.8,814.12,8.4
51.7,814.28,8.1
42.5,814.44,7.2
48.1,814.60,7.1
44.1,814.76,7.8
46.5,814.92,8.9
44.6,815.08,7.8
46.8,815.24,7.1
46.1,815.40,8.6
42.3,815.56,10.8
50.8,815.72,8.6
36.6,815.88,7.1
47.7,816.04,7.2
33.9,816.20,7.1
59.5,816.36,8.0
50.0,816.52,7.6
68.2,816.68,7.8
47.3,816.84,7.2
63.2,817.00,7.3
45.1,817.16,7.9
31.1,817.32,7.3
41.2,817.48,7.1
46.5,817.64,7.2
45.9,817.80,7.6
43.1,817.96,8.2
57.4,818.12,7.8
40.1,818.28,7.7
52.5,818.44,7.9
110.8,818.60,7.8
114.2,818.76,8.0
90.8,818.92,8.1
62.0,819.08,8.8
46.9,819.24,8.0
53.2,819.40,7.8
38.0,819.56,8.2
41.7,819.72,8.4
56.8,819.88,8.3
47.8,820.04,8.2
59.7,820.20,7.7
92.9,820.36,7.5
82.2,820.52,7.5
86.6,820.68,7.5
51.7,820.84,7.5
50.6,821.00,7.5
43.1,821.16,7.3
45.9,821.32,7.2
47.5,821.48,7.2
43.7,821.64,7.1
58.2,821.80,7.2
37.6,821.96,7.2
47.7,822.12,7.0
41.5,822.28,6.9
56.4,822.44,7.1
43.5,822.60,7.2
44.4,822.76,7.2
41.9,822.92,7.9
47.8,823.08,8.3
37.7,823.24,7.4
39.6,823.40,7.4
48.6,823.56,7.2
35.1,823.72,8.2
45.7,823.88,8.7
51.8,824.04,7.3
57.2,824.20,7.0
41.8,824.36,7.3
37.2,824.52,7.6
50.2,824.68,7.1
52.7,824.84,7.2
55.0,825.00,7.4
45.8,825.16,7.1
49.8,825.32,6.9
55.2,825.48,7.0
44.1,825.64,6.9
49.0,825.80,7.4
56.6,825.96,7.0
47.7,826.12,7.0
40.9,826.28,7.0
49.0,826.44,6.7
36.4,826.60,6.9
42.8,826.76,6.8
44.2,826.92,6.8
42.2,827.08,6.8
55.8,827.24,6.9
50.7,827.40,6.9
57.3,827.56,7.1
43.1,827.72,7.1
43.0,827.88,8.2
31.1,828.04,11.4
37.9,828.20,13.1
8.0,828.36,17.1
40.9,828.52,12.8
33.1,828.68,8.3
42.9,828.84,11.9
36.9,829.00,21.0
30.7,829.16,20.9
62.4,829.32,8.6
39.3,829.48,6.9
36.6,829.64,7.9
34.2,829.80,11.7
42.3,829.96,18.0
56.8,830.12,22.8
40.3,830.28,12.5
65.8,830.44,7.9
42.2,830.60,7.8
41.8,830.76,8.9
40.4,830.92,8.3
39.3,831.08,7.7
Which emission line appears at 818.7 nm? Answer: [S II]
